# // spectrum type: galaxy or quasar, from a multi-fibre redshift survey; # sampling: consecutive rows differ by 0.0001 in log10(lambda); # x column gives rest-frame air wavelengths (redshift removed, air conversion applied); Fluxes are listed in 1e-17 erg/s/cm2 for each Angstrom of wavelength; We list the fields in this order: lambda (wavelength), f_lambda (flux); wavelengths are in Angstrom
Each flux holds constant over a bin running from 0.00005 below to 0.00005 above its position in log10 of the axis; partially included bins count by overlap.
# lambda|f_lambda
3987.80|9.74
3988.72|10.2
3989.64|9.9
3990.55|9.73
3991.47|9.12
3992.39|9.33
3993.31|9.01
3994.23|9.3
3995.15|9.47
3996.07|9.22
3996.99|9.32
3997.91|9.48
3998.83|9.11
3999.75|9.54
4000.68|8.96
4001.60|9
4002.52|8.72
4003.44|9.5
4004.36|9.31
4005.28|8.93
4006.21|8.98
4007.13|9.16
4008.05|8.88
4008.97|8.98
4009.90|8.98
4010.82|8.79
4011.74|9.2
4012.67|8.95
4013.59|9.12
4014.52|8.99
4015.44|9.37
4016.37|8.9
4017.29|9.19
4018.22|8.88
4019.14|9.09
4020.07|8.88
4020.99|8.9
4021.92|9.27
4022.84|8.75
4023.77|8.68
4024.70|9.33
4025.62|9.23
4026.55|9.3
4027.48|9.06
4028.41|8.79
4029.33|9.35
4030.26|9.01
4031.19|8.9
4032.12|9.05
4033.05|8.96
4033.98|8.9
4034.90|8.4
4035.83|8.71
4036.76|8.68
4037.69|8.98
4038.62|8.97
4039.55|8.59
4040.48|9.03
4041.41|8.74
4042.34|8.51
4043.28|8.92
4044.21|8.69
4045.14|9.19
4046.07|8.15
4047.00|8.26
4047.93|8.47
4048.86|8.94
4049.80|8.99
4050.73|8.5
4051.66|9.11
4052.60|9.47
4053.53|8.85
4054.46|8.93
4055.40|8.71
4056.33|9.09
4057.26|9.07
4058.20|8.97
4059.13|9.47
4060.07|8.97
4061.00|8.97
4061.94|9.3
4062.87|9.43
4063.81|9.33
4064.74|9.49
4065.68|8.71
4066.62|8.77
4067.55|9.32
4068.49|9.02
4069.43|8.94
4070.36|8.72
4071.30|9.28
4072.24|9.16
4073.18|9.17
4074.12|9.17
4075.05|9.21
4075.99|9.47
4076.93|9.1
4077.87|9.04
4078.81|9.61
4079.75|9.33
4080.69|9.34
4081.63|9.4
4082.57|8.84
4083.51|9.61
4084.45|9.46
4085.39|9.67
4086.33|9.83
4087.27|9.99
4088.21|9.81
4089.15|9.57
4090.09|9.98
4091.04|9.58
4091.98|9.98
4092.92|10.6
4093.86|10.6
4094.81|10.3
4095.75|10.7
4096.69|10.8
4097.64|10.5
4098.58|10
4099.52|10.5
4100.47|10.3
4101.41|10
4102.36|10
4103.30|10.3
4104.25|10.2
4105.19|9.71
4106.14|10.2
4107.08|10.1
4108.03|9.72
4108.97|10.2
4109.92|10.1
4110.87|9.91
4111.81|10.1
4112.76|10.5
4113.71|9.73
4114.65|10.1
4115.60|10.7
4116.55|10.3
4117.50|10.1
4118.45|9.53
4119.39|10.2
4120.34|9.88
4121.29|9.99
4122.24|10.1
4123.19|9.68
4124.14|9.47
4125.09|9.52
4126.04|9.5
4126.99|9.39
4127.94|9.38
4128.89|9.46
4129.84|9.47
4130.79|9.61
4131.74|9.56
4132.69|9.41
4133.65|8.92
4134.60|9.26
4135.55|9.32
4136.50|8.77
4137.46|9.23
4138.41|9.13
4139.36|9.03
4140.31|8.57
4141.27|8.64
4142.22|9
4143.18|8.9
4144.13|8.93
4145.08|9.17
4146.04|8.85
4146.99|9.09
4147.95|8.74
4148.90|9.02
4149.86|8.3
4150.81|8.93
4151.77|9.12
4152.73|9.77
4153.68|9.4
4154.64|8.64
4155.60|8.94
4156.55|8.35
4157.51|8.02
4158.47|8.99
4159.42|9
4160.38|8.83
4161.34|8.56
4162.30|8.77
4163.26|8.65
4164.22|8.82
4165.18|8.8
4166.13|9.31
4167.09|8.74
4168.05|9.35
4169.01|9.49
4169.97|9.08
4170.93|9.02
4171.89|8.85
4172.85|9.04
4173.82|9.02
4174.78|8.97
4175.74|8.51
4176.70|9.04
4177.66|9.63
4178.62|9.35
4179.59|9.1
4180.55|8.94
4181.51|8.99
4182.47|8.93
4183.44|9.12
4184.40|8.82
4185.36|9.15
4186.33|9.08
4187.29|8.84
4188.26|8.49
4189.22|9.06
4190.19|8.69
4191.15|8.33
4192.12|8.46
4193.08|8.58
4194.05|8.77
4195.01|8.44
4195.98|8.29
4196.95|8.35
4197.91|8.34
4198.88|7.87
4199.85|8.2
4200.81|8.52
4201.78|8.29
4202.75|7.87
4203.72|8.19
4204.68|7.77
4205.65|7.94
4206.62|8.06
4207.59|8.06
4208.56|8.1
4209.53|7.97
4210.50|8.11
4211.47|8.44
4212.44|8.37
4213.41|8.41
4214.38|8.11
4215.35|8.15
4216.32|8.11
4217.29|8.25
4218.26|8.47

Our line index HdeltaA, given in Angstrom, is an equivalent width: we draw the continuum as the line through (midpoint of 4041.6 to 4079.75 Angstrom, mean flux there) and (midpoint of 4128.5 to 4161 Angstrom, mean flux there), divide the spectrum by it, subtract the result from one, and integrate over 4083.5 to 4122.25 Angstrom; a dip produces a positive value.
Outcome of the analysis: -4.63 Angstrom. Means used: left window 9.01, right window 9.01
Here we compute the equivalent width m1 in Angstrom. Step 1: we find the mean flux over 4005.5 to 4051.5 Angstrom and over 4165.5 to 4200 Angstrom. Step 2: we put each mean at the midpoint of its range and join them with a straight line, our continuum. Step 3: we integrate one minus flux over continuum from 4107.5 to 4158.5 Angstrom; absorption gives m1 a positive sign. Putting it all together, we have -3.0 Angstrom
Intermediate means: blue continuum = 8.91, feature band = 9.38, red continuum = 8.85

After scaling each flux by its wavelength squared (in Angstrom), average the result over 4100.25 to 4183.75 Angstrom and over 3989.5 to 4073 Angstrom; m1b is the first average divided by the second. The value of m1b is 1.1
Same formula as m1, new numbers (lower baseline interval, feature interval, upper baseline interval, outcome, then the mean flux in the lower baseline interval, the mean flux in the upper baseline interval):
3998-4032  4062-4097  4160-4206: -2.3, 9.06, 8.74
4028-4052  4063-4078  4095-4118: 0.5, 8.8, 10.2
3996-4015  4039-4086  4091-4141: 2.2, 9.1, 9.85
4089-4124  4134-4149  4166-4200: 0.9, 10.1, 8.84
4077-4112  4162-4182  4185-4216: -0.6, 9.93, 8.35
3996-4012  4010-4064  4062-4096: 1.9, 9.11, 9.48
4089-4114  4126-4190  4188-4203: 0.6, 10.2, 8.42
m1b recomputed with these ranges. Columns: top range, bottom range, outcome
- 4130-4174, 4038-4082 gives 1.04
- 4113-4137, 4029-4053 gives 1.14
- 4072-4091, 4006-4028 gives 1.08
